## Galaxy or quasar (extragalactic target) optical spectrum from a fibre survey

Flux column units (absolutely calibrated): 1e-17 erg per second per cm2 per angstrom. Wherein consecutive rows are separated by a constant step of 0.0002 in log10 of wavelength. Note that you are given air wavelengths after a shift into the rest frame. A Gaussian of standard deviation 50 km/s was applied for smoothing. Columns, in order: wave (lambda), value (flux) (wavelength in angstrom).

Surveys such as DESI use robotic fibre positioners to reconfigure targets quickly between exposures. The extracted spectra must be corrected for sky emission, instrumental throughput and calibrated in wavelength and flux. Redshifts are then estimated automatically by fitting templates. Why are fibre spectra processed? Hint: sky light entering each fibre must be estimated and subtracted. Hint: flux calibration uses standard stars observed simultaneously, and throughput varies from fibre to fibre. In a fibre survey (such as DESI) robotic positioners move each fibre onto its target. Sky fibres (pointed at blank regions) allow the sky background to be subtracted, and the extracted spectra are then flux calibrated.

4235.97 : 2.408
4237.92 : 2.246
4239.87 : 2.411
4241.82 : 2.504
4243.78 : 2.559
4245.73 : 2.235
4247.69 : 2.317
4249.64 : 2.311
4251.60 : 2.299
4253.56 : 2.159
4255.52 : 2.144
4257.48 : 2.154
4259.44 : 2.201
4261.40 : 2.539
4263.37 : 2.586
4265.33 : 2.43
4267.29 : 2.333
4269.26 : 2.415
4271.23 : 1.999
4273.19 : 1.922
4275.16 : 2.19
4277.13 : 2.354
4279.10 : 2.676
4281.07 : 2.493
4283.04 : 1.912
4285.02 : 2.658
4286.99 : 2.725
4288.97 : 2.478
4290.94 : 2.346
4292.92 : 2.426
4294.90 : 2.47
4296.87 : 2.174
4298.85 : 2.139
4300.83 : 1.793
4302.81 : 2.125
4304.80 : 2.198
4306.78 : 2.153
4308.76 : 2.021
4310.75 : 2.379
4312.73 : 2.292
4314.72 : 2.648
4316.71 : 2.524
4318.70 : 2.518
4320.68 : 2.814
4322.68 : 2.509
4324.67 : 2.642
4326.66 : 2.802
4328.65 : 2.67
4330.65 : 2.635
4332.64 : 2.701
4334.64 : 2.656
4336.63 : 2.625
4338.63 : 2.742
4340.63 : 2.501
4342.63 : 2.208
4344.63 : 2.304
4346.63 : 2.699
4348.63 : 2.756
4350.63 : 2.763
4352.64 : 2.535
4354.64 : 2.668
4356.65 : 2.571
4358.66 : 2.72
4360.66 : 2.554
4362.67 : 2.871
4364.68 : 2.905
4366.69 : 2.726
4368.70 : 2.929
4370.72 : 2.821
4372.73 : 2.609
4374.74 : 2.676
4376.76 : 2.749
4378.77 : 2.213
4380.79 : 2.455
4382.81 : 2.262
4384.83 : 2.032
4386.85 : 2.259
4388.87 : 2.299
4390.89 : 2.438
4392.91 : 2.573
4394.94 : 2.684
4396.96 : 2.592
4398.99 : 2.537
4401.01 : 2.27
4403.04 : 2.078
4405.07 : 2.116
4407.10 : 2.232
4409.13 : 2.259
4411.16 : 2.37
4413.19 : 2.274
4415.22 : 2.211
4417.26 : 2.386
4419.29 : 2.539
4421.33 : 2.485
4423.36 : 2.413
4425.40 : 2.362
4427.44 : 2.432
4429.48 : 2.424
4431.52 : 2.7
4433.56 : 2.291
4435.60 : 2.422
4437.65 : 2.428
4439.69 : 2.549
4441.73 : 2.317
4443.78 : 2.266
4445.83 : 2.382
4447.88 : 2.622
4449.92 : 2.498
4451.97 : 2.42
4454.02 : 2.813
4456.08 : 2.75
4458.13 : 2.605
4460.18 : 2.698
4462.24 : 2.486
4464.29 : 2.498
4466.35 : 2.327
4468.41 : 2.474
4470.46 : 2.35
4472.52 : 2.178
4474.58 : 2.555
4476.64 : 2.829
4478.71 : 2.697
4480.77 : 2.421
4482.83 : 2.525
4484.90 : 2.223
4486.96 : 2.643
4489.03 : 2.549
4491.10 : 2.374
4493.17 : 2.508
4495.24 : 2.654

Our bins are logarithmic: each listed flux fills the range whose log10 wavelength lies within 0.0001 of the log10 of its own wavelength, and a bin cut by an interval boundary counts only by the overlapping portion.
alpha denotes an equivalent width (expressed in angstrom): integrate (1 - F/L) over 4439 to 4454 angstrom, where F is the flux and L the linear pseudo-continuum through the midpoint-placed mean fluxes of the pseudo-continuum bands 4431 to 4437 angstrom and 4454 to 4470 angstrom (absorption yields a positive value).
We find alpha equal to 0.2 angstrom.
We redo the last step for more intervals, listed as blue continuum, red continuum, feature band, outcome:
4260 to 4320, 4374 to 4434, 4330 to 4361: -3.21 angstrom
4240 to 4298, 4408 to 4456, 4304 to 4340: -2.37 angstrom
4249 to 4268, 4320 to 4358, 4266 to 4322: 2.74 angstrom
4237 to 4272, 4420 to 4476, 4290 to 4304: 0.89 angstrom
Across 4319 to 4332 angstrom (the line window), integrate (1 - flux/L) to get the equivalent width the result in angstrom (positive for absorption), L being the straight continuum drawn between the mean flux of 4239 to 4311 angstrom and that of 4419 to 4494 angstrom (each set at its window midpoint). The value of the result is -1.8 angstrom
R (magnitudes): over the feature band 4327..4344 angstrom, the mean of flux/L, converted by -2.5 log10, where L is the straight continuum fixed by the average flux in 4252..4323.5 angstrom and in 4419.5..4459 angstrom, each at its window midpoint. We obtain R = -0.09 mag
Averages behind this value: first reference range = 2.33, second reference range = 2.48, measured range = 2.59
